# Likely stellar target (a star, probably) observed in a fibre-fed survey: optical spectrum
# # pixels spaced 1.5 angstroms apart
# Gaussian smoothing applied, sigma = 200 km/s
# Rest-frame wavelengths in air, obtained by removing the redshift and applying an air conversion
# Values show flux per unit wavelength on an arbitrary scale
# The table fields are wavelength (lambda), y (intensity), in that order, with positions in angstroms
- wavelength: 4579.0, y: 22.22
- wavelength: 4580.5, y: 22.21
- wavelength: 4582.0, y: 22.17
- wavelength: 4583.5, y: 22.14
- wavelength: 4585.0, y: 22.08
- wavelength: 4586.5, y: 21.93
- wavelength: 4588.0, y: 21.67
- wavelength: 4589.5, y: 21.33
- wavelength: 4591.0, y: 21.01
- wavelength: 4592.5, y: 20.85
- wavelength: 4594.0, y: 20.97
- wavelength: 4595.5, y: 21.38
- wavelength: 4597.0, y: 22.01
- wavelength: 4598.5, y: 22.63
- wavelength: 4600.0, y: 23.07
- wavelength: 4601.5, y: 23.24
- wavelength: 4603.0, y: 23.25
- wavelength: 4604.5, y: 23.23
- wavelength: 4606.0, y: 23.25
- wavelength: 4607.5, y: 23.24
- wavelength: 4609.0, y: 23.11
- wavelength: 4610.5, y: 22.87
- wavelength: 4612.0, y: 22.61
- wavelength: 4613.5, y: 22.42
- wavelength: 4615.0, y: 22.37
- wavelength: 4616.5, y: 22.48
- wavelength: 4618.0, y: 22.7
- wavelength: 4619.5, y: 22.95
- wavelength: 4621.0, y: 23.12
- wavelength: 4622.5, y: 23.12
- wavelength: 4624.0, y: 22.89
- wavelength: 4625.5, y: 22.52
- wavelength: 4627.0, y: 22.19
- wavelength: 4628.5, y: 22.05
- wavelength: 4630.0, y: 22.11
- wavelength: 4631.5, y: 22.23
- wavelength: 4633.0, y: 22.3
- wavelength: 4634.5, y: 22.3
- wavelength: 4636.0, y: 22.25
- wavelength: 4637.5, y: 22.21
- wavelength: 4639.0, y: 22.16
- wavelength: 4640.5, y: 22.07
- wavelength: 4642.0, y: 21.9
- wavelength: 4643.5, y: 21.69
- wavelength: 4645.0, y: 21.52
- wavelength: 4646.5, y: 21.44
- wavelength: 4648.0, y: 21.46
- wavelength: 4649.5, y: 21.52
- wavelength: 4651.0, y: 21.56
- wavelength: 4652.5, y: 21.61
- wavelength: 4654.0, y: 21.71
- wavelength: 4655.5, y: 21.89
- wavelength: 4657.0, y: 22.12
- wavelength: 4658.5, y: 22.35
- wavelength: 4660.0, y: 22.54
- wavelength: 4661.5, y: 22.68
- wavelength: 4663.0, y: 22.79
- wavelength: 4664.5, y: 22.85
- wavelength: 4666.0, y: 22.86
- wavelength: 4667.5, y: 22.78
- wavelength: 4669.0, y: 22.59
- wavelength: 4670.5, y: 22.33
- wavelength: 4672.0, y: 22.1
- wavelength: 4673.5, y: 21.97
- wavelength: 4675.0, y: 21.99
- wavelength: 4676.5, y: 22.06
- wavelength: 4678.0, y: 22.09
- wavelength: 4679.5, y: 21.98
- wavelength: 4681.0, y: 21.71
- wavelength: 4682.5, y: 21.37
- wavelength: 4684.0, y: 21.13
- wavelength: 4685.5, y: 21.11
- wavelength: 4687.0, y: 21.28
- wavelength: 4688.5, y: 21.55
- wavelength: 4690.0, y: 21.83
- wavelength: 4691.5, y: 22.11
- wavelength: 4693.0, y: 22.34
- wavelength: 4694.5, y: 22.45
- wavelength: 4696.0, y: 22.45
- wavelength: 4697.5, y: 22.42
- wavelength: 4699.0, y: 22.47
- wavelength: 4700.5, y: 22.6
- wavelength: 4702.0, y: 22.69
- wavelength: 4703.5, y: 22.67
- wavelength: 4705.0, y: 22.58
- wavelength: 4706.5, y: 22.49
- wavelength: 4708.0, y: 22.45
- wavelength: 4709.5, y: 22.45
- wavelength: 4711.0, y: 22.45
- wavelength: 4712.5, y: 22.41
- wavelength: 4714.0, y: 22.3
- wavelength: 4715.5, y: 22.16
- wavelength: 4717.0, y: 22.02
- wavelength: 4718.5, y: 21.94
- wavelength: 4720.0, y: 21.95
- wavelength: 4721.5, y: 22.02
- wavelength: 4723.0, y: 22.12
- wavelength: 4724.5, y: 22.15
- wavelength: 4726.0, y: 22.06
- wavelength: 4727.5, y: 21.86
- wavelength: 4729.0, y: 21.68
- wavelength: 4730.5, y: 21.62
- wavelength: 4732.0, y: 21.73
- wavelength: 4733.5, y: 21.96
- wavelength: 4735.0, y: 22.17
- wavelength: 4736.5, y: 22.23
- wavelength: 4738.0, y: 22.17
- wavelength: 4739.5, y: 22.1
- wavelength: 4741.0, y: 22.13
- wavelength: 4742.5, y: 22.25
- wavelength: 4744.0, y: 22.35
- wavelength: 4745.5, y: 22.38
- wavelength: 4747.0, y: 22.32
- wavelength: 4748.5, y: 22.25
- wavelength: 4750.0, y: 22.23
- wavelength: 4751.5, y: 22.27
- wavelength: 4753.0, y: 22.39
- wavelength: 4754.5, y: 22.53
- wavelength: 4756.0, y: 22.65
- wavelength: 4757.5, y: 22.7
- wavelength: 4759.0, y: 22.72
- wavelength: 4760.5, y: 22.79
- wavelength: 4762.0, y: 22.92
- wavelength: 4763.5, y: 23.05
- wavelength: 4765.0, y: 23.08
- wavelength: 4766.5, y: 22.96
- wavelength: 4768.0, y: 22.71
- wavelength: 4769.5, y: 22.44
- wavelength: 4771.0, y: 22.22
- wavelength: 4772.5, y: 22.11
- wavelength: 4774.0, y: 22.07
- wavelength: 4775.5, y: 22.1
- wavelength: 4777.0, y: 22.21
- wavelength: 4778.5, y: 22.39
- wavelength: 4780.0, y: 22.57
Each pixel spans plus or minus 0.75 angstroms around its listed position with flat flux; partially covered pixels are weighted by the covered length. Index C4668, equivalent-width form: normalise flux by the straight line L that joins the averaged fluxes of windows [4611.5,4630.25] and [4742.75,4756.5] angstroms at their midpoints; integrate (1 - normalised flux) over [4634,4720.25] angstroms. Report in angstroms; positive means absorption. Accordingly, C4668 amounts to 1.4 angstroms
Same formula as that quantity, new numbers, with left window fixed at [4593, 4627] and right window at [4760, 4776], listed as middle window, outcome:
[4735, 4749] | 0.2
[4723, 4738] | 0.4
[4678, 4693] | 0.7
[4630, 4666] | 0.9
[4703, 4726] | 0.4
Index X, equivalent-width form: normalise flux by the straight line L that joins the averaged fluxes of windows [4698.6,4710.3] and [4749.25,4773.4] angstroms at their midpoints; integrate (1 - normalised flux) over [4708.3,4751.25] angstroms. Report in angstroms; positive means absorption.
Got 0.9 angstroms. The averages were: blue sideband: 22.6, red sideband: 22.6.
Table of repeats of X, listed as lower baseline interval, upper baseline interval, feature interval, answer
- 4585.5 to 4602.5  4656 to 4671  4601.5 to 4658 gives -0.3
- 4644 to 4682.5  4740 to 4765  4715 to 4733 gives 0.3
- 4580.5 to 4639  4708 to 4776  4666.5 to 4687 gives 0.4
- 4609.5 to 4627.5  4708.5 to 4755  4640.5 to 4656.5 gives 0.6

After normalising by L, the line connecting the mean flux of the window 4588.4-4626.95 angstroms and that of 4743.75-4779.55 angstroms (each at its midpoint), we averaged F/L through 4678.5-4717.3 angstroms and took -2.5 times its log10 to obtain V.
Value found 0.02 mag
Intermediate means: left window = 22.5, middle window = 22.1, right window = 22.5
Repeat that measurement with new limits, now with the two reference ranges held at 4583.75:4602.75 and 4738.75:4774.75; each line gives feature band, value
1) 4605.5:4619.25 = -0.040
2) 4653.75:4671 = -0.016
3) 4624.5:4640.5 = -0.010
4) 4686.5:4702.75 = 0.002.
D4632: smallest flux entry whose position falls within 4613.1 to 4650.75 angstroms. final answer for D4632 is 21.44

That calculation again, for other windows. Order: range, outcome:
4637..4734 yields 21.11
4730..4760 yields 21.62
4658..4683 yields 21.37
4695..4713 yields 22.41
